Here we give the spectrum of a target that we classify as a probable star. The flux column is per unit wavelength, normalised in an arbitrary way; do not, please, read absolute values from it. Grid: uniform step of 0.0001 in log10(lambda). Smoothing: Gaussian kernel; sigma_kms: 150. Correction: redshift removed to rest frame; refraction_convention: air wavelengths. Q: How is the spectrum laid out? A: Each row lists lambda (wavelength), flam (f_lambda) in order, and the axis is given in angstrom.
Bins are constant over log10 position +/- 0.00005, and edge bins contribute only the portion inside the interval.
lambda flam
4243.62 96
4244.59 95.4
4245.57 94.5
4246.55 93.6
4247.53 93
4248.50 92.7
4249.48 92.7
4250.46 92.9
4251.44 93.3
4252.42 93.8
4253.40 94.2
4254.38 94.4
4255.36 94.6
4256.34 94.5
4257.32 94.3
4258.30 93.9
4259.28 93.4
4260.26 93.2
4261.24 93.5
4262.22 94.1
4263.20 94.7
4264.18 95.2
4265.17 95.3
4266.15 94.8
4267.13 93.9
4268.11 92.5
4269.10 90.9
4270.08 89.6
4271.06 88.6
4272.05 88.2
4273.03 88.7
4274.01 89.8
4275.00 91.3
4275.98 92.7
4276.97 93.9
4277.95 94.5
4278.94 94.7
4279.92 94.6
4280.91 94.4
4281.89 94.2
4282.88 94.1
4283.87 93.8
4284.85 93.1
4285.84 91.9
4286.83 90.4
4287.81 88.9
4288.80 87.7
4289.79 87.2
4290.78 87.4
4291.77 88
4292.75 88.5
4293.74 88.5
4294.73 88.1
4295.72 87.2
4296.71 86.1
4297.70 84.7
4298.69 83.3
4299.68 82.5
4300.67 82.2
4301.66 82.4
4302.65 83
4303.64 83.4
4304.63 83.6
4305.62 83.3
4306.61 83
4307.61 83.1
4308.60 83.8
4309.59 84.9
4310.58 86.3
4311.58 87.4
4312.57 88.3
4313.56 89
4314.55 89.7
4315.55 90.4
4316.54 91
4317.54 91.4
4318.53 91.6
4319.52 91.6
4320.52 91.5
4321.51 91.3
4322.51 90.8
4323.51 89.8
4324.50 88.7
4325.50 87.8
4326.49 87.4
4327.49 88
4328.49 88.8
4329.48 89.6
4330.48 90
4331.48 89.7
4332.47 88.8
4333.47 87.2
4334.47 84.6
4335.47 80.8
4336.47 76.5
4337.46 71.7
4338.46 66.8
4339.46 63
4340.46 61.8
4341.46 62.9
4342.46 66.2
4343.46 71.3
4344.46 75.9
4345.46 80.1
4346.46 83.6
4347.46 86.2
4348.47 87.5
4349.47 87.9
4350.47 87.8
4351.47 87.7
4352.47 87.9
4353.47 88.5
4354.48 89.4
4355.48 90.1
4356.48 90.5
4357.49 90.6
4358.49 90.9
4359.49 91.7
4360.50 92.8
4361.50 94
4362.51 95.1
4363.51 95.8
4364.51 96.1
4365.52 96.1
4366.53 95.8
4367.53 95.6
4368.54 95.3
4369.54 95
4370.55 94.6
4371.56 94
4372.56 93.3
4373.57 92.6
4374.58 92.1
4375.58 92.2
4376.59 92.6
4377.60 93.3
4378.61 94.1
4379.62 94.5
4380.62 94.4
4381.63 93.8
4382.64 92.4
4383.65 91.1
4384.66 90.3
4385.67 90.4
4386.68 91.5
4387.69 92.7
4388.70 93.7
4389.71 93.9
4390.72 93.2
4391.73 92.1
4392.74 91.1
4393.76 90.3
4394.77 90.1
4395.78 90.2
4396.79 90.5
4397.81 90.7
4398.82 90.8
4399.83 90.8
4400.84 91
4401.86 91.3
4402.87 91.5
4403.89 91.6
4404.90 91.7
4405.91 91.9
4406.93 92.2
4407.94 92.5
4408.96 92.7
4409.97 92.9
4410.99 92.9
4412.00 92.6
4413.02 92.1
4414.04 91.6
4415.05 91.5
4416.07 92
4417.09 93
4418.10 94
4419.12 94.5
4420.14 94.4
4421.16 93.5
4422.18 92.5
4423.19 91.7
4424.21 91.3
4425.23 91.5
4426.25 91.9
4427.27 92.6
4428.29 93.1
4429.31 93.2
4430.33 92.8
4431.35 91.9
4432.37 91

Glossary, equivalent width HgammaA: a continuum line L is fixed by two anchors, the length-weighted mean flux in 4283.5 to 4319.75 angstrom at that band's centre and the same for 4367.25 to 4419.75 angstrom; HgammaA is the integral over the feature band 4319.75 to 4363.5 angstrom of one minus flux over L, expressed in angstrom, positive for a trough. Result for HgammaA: 2.3 angstrom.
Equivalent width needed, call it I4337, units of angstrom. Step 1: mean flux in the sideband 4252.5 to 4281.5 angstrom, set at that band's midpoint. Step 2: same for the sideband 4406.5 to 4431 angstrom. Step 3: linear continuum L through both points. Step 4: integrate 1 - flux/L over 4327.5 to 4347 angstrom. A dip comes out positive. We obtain 3.10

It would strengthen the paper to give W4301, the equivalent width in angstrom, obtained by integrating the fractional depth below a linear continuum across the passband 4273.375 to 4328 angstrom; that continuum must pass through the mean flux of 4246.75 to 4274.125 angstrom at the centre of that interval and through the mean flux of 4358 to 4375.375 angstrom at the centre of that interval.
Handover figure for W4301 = 2.8 angstrom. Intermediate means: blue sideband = 93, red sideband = 94.2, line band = 88.6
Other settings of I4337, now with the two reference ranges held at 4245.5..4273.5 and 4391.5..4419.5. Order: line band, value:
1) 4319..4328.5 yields 0.3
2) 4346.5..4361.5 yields 0.5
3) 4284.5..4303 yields 1.2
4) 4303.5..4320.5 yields 1.0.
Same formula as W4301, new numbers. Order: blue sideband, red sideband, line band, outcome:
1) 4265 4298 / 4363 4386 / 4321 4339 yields 1.35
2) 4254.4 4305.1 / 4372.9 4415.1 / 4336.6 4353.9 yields 2.64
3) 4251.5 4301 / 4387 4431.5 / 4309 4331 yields 0.53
